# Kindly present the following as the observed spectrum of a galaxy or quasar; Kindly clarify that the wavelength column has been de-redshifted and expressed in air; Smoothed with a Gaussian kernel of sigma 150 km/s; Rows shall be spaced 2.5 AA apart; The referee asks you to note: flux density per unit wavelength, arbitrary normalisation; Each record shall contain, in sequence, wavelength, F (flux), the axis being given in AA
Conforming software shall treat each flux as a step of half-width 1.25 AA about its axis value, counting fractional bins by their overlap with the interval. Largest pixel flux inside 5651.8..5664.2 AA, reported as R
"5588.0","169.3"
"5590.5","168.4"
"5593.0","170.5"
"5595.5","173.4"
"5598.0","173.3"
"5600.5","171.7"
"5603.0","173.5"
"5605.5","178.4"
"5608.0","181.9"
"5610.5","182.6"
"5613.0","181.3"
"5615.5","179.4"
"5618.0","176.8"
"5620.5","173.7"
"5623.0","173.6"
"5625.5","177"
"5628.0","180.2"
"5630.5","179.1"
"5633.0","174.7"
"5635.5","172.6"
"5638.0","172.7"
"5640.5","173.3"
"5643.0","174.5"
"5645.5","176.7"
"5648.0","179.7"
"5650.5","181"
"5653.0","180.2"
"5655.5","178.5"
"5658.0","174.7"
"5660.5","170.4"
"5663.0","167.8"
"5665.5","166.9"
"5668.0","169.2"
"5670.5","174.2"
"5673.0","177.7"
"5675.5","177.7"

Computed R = 180.2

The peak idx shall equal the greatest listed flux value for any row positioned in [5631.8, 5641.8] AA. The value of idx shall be 174.7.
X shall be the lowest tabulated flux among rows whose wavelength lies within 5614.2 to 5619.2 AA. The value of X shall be 176.8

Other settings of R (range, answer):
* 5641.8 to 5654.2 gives 181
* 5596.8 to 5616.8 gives 182.6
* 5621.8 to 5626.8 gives 177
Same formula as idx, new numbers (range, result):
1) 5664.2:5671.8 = 174.2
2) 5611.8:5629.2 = 181.3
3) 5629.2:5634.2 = 179.1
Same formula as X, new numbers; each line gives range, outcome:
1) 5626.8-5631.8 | 179.1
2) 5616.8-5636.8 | 172.6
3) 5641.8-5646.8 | 174.5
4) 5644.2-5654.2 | 176.7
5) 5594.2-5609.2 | 171.7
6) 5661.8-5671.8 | 166.9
